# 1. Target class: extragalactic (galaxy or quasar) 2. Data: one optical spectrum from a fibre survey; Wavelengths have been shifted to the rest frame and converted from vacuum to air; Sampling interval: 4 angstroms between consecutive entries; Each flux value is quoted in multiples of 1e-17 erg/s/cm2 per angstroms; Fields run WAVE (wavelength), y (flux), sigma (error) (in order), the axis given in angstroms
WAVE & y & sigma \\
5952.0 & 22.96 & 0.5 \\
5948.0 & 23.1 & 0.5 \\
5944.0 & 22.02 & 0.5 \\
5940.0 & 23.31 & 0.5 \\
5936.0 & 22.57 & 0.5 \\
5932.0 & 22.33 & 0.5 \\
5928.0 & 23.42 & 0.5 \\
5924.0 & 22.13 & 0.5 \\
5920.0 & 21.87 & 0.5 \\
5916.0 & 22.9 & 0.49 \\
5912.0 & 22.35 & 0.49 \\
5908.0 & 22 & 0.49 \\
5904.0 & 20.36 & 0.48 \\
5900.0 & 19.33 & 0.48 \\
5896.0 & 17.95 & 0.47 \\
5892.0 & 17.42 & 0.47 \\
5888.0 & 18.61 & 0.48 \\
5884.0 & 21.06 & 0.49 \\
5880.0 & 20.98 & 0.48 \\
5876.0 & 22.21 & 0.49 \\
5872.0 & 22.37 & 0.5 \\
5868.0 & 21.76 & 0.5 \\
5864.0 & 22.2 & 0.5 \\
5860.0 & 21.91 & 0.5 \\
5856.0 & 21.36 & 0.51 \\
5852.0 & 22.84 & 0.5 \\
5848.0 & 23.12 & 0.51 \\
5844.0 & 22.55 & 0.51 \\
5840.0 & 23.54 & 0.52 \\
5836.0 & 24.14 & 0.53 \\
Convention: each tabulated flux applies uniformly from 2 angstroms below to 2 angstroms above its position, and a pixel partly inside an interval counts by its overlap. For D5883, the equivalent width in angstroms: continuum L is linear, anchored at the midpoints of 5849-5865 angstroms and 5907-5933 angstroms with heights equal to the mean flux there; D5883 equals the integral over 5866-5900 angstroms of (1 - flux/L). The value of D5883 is 3.09 angstroms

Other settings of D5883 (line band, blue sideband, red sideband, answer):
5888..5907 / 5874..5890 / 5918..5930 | 2.2 angstroms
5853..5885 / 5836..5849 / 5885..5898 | -2.0 angstroms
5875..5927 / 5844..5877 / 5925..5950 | 4.1 angstroms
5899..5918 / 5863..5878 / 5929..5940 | 0.8 angstroms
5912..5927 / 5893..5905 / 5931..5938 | -1.0 angstroms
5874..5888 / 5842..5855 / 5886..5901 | -1.1 angstroms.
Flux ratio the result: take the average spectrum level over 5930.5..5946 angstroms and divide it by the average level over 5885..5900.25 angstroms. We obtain 1.23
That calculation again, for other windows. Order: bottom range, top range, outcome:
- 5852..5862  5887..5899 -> 0.83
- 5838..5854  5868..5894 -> 0.89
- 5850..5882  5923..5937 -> 1.03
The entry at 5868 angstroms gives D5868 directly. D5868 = 21.76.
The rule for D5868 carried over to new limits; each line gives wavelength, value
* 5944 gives 22.02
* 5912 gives 22.35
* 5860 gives 21.91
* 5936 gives 22.57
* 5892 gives 17.42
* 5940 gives 23.31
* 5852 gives 22.84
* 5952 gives 22.96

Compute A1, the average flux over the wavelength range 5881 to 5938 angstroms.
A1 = 21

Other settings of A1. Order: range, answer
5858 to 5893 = 21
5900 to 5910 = 20.8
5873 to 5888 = 21.1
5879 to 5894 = 19.4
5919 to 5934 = 22.5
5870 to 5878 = 22.3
